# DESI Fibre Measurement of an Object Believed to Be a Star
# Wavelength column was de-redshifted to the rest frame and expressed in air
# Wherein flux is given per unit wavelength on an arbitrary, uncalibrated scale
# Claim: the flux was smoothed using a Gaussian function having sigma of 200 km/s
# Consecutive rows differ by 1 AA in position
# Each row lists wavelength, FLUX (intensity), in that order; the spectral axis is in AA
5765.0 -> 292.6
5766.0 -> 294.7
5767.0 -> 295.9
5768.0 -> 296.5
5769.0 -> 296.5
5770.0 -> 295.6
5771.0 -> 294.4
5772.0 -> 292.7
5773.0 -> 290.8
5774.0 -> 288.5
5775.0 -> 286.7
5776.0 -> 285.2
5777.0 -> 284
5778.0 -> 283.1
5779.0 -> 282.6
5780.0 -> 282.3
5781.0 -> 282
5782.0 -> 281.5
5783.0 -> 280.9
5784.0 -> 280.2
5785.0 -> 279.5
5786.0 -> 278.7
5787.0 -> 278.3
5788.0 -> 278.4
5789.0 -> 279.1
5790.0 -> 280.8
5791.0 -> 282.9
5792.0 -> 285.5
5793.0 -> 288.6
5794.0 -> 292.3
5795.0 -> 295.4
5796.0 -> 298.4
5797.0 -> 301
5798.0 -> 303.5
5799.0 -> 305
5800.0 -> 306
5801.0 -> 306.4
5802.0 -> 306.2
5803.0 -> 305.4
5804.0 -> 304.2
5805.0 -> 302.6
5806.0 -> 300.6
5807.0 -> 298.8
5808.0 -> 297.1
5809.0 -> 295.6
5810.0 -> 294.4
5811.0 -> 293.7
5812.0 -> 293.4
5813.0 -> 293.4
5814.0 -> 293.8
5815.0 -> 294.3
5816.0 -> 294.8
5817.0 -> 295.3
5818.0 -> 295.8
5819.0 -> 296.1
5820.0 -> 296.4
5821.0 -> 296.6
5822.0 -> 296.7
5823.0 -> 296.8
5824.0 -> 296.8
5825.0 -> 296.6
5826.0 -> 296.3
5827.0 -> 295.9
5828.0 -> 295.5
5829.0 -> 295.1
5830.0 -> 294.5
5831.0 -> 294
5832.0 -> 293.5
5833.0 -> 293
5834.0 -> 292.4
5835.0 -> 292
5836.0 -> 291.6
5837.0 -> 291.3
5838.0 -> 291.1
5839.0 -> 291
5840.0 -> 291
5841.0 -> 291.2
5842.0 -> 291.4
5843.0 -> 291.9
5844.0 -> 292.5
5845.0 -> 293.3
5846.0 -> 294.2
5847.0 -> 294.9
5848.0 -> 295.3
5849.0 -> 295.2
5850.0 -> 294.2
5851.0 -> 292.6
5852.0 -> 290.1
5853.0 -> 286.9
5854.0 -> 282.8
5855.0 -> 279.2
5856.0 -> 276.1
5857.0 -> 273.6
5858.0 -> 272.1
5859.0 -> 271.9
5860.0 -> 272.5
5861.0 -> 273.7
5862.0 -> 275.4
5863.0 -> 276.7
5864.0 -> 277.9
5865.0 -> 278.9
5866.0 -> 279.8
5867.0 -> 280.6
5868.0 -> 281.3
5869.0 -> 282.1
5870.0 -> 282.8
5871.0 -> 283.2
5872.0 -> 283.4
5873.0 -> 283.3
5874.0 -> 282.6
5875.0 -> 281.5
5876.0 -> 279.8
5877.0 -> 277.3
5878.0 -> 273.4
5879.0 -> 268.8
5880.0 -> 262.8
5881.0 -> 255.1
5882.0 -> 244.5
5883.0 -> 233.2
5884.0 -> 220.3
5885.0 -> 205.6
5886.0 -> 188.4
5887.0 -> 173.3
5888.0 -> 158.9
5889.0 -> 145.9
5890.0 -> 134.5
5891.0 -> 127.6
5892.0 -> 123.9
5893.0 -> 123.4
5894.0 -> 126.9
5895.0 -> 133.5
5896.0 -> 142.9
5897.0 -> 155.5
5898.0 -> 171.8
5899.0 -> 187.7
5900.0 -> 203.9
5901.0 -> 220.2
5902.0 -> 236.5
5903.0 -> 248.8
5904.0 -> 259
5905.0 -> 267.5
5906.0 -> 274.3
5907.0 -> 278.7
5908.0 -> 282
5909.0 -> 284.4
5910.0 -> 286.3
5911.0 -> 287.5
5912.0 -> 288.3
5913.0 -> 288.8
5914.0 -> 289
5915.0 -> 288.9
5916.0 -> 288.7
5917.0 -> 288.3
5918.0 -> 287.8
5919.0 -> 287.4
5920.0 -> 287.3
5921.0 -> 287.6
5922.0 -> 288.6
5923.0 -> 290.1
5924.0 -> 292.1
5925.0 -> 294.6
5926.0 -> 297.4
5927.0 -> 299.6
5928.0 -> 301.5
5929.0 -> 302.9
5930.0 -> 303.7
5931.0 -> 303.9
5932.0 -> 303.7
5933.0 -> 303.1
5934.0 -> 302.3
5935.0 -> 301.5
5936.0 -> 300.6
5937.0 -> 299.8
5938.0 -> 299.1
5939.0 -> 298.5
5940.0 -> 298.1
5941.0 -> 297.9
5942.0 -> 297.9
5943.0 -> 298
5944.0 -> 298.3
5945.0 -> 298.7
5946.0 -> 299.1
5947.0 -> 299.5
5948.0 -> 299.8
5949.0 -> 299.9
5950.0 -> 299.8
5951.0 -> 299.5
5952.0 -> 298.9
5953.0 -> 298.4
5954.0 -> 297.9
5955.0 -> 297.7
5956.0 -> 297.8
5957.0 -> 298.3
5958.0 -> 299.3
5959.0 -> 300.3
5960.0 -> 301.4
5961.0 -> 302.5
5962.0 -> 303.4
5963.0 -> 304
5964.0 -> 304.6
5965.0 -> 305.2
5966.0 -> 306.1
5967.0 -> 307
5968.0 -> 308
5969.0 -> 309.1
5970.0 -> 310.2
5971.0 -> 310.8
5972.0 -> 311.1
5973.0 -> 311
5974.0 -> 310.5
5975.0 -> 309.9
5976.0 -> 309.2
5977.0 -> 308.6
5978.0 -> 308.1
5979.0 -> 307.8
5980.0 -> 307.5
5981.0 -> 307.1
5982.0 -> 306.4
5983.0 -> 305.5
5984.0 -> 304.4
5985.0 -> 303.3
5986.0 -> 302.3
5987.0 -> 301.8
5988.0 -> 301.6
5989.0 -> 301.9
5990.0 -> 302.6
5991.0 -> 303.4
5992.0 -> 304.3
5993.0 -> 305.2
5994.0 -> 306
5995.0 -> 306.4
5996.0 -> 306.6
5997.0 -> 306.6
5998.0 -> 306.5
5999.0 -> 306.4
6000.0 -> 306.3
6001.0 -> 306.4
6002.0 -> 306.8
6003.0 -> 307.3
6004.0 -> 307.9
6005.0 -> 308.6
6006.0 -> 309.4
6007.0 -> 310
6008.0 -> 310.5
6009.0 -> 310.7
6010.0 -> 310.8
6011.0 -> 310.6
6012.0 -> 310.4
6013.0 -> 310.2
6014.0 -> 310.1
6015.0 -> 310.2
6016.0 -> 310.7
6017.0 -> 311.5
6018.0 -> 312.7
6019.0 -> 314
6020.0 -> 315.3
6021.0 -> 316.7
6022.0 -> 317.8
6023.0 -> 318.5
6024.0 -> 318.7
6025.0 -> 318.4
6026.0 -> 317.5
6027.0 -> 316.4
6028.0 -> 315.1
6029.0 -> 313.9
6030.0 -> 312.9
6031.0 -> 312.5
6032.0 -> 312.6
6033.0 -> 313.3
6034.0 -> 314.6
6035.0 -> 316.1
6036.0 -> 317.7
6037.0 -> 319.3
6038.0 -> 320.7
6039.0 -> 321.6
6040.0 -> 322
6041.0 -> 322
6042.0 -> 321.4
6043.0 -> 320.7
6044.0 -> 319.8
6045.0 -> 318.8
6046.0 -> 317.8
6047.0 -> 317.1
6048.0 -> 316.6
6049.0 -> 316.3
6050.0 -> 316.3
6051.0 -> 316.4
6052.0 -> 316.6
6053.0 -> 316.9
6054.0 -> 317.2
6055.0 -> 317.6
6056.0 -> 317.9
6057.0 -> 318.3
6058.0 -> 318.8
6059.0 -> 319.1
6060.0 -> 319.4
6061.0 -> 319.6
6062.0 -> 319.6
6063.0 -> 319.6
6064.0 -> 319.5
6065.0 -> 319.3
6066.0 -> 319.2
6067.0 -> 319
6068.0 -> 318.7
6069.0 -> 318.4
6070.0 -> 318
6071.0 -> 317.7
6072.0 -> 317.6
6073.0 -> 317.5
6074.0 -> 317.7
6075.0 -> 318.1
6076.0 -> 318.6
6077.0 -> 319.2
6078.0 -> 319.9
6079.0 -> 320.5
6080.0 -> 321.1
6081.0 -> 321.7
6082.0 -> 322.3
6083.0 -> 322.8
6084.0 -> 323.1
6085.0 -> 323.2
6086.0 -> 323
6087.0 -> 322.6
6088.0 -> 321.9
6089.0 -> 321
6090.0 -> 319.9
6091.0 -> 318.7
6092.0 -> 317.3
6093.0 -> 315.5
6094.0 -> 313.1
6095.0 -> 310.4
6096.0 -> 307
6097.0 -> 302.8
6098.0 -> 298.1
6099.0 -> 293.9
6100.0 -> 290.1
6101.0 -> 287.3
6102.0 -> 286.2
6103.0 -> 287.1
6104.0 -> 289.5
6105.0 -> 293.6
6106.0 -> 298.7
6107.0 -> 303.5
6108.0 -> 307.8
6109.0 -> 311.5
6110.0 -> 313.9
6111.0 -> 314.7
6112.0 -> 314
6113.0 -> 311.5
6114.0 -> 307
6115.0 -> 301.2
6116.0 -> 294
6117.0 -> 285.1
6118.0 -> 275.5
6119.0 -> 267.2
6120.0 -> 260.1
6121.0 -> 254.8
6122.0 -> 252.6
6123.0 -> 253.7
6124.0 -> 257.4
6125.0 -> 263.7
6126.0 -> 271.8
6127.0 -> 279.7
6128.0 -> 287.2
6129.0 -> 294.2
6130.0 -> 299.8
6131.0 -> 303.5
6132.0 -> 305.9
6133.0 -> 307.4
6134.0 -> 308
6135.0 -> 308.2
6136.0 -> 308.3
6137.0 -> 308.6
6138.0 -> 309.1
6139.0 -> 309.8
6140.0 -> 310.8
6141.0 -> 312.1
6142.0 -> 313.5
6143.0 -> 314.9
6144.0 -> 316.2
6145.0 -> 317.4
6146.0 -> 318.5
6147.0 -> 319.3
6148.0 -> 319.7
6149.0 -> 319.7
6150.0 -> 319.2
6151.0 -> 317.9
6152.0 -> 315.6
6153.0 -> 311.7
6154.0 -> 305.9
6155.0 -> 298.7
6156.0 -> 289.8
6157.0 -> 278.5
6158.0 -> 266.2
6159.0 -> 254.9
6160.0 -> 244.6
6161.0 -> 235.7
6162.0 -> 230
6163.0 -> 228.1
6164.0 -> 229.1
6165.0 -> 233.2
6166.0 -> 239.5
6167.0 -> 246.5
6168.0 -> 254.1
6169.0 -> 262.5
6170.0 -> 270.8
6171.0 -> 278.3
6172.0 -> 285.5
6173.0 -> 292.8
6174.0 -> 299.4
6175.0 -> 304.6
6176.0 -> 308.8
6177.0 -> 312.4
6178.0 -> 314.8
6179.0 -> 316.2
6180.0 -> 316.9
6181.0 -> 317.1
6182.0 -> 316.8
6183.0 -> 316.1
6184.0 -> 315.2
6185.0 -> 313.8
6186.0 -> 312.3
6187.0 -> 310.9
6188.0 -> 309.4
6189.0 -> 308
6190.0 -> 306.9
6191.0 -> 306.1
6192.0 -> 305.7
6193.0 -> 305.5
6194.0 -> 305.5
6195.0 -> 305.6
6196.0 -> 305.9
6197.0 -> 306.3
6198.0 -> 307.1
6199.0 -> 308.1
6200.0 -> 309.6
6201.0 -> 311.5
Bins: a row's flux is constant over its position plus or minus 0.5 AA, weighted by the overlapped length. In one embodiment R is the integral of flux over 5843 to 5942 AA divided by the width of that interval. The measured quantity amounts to 262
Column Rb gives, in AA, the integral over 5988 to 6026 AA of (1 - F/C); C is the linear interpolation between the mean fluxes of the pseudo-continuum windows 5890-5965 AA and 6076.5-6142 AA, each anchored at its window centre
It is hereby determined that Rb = -3.3 AA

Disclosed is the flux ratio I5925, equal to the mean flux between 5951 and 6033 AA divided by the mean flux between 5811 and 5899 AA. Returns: 1.2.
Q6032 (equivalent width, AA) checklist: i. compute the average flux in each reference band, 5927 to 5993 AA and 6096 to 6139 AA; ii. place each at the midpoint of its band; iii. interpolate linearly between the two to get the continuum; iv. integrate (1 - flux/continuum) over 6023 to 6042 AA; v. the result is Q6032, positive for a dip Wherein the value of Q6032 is -1.2 AA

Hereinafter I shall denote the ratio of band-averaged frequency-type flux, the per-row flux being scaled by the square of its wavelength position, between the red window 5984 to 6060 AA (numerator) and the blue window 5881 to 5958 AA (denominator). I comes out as 1.24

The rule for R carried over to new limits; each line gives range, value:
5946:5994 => 304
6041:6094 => 319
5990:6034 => 311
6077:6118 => 309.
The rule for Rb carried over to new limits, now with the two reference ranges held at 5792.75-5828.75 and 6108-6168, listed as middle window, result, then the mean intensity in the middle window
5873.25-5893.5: 5.6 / 214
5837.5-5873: 1.4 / 285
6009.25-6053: -3.6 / 316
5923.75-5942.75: -0.4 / 300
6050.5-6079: -2.7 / 318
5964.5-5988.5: -1.1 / 307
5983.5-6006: -1.0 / 305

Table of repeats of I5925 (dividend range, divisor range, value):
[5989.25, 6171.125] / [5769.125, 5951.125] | 1.10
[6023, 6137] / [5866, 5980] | 1.14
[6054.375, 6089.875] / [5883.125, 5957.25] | 1.23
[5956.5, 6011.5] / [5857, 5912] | 1.29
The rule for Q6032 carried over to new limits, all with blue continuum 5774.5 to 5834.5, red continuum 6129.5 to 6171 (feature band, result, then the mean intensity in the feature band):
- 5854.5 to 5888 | 3.32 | 263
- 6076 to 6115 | -2.78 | 310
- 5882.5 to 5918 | 8.90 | 219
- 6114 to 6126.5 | 0.79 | 271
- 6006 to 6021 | -1.08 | 311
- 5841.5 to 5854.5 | 0.01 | 292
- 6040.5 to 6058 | -1.68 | 318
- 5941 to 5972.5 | -1.18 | 302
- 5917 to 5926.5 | 0.04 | 290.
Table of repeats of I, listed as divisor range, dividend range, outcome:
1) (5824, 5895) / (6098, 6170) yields 1.20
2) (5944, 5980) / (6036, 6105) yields 1.08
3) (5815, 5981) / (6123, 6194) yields 1.16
